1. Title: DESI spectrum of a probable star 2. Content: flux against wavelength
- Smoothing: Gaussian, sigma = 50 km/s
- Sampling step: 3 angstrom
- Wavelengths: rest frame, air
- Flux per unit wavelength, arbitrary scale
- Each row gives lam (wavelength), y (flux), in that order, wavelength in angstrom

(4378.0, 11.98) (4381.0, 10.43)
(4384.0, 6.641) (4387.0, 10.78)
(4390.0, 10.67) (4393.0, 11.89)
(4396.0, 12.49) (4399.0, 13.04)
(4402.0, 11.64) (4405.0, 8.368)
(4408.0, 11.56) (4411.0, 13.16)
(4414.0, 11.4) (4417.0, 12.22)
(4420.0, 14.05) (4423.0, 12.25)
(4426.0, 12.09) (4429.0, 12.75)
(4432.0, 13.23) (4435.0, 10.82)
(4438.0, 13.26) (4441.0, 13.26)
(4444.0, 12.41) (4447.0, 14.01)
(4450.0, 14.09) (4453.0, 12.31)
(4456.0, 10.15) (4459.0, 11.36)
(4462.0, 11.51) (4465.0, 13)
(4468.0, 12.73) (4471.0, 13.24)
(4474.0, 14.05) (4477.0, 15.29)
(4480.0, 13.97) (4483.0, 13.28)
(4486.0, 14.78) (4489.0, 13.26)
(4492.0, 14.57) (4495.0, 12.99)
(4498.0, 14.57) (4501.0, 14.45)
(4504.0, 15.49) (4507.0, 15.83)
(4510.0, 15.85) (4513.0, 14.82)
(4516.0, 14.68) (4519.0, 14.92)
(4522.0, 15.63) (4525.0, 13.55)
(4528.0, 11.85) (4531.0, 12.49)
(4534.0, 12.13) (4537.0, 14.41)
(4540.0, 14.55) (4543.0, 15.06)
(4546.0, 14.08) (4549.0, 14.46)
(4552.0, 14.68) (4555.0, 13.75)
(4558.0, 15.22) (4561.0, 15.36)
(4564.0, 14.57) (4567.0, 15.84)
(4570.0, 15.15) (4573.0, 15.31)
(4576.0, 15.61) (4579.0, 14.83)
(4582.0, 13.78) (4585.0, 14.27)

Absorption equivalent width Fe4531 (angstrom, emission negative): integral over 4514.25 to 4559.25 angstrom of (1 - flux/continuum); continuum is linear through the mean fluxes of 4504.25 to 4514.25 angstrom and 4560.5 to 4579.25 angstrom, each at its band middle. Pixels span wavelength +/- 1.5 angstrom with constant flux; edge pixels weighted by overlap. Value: 3.81 angstrom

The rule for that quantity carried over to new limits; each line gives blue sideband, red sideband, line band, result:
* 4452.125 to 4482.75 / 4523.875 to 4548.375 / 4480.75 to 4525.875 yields -4.8 angstrom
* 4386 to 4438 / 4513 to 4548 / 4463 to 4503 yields -2.1 angstrom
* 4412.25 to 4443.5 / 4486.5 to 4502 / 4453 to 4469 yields 1.8 angstrom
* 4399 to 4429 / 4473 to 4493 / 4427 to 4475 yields 1.9 angstrom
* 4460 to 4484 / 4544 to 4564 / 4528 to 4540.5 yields 1.0 angstrom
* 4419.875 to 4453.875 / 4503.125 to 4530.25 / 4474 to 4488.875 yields -0.4 angstrom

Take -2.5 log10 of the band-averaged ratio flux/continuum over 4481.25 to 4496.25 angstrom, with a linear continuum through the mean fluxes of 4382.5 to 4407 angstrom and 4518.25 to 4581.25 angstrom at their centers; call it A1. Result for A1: -0.07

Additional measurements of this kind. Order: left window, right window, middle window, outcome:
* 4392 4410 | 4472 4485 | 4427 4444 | 0.01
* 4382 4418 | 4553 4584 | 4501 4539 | -0.04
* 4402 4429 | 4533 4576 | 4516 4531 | 0.01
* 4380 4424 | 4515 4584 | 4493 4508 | -0.09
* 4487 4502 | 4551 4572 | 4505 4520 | -0.07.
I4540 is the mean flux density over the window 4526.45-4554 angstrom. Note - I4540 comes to 13.7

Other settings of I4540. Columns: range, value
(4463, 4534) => 14.1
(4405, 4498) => 12.9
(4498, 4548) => 14.4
